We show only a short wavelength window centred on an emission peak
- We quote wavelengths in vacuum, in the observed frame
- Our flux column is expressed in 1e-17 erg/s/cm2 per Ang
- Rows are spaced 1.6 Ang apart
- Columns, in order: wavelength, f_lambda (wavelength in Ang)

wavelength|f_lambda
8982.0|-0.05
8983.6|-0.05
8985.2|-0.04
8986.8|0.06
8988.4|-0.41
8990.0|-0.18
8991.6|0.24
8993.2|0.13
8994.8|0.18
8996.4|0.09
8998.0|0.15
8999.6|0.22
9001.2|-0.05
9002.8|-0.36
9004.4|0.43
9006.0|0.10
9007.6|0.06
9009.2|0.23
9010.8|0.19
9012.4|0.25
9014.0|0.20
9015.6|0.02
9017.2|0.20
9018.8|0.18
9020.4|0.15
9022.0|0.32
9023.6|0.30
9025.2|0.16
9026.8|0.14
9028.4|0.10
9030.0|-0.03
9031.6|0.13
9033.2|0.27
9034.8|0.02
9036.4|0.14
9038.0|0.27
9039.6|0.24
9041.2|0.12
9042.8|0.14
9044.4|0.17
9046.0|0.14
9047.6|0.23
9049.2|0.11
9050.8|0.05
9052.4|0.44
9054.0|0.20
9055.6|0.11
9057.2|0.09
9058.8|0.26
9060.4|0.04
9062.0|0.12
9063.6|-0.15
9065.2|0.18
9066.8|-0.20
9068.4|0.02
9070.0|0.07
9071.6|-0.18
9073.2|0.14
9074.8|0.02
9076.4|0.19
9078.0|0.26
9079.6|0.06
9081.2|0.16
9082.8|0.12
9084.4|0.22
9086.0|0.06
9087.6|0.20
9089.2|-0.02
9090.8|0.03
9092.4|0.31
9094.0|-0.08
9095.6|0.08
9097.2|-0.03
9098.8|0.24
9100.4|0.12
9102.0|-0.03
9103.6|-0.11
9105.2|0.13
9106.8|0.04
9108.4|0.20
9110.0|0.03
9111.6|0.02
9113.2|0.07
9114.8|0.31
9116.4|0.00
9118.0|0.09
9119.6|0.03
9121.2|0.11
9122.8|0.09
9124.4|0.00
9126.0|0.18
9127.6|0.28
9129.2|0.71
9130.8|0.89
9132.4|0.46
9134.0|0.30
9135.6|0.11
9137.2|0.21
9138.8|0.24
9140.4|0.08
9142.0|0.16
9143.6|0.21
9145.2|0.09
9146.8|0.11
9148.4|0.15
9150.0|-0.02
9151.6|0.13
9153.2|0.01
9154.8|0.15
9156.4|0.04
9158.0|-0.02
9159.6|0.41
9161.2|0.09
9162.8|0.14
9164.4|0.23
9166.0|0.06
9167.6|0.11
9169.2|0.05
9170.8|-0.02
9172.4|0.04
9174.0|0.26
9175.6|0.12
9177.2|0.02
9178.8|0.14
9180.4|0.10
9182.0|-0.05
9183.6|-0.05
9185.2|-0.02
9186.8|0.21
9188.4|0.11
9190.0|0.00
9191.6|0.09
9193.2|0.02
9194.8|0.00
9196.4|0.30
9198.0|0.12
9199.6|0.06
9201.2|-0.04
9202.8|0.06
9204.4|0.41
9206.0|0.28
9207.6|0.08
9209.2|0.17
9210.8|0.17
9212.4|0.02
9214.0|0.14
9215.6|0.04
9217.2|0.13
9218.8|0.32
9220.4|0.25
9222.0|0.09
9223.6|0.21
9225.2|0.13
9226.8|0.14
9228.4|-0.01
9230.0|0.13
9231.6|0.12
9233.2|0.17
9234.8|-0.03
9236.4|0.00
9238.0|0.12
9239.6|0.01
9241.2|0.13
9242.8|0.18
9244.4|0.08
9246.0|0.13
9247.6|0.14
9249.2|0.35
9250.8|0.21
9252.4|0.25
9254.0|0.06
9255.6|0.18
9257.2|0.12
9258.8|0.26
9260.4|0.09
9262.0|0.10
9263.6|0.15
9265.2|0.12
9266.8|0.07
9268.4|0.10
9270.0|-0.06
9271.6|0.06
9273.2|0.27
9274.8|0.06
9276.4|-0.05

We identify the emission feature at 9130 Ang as H-beta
